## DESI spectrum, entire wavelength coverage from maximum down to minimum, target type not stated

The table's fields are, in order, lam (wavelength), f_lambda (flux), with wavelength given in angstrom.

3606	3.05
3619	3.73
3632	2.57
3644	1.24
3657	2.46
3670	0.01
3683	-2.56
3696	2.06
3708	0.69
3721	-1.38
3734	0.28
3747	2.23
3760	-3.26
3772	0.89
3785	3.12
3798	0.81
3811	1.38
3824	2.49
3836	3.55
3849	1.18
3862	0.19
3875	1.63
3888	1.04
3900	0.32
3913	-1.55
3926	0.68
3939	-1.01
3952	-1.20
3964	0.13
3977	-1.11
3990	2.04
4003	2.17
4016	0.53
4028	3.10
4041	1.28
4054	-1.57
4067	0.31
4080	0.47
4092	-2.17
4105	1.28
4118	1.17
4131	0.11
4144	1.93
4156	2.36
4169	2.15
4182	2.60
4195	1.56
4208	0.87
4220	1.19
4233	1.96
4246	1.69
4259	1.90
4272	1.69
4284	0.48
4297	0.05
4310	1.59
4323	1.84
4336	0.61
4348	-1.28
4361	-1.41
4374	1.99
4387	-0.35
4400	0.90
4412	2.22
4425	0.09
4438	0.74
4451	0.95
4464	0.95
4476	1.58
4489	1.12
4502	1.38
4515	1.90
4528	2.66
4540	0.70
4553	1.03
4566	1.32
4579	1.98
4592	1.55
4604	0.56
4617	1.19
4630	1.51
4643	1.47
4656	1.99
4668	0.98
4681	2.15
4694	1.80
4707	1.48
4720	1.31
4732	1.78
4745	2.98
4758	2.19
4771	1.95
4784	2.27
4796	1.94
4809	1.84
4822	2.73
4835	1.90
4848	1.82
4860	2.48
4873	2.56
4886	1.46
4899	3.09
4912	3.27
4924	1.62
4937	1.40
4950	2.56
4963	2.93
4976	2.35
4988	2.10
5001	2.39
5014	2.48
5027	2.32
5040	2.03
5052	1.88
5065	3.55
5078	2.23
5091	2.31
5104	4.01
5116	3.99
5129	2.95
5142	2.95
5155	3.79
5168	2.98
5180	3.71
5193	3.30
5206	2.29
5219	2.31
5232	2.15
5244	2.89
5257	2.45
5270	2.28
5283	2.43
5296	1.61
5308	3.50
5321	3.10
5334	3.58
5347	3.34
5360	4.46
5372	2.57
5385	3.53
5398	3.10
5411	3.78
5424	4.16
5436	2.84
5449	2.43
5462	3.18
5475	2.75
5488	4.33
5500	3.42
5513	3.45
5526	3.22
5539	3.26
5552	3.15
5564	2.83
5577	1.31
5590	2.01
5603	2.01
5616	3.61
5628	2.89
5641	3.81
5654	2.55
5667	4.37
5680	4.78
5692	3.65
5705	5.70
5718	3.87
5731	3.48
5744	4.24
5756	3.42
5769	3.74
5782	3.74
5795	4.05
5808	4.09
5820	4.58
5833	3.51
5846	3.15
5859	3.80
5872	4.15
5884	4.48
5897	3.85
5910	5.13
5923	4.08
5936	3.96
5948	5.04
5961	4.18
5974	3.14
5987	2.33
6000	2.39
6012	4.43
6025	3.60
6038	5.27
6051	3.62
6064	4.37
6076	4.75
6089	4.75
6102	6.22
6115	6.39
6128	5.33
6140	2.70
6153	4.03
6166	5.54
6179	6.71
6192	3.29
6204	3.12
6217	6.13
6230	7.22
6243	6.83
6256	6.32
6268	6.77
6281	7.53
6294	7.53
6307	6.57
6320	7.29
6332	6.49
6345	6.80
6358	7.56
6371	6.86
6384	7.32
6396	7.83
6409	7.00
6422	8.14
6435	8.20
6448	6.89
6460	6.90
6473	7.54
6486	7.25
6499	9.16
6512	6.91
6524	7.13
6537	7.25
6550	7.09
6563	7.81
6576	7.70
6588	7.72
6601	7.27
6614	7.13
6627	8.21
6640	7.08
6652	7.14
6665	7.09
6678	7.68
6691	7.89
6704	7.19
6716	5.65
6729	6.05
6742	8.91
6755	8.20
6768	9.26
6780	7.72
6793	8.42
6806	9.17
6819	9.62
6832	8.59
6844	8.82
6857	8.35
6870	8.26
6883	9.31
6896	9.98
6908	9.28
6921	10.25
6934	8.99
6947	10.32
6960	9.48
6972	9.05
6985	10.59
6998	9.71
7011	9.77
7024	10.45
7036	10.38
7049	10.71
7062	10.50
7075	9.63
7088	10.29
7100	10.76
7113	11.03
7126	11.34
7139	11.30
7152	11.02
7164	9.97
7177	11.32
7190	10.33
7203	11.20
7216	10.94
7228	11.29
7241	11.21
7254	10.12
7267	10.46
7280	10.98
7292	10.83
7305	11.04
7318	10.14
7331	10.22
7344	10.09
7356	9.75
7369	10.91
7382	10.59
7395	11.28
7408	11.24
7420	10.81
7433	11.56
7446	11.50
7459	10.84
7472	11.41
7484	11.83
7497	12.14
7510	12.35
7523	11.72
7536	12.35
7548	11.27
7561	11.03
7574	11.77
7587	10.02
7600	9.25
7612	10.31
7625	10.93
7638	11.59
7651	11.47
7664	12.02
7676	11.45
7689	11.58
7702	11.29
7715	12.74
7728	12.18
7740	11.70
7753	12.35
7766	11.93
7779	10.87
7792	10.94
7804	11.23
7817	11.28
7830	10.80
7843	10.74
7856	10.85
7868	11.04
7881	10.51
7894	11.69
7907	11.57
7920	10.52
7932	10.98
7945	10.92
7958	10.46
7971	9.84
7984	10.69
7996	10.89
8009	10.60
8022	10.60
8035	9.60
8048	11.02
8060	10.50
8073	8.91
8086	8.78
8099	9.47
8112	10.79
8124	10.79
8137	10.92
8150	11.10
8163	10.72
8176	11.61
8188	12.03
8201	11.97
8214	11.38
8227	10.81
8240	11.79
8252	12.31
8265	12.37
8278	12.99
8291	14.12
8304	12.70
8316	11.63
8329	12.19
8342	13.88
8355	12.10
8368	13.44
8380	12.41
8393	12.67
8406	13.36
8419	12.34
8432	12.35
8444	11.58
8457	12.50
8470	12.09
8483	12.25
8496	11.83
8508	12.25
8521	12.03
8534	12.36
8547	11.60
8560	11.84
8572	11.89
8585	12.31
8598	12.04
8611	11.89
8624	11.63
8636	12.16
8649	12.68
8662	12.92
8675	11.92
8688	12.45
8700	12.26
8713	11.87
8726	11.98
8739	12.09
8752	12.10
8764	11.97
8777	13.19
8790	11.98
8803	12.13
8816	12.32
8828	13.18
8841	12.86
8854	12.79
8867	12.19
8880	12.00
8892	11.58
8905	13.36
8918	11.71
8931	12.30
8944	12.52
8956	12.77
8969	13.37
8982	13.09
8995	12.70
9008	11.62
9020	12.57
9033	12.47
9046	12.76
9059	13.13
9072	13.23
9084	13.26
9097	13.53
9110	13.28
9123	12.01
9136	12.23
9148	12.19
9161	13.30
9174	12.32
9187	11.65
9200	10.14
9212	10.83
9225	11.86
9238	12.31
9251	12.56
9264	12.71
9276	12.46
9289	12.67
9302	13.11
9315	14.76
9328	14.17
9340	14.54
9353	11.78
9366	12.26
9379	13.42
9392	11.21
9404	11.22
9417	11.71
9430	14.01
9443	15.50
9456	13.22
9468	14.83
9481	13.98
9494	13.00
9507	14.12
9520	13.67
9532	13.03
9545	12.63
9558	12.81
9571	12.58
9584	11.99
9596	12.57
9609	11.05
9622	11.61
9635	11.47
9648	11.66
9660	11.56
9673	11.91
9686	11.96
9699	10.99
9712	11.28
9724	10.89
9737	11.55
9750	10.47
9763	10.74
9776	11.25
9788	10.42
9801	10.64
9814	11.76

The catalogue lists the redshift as 0.56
